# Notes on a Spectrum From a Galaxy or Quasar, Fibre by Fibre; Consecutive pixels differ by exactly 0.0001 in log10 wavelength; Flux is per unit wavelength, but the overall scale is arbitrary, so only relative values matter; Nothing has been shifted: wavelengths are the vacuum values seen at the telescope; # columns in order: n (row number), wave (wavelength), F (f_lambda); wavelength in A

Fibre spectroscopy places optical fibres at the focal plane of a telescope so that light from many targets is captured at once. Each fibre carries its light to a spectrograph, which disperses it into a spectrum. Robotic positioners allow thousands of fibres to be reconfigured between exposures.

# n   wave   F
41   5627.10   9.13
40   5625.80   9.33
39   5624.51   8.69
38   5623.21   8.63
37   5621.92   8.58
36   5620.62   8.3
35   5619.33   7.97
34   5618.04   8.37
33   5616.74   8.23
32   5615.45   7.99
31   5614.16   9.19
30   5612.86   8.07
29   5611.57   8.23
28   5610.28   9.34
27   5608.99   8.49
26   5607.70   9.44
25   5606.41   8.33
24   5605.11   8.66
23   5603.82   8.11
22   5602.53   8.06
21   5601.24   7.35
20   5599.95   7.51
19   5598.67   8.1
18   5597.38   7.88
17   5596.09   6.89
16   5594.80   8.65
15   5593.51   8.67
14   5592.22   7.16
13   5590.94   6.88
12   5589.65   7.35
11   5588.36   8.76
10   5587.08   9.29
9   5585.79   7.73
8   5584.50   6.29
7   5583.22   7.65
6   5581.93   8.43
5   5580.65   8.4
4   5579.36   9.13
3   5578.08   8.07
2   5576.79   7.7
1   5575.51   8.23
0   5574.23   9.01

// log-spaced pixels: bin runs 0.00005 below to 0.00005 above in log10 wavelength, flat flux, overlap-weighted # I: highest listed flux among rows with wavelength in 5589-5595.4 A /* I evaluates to 8.67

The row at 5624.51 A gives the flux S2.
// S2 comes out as 8.69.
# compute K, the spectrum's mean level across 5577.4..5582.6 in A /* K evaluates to 8.49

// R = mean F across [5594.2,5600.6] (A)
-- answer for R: 7.81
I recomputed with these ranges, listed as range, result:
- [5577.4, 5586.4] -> 9.13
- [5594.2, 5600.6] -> 8.65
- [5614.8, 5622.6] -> 8.58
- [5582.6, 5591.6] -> 9.29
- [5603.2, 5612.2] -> 9.44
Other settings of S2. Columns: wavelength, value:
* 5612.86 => 8.07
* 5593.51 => 8.67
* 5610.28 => 9.34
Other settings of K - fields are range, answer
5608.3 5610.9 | 8.93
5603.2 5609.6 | 8.6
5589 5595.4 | 7.73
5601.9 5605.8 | 8.26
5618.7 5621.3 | 8.14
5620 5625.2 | 8.56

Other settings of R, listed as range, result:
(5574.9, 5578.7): 7.99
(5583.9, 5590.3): 7.89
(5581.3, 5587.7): 7.86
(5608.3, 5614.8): 8.67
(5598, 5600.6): 7.83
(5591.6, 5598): 7.84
